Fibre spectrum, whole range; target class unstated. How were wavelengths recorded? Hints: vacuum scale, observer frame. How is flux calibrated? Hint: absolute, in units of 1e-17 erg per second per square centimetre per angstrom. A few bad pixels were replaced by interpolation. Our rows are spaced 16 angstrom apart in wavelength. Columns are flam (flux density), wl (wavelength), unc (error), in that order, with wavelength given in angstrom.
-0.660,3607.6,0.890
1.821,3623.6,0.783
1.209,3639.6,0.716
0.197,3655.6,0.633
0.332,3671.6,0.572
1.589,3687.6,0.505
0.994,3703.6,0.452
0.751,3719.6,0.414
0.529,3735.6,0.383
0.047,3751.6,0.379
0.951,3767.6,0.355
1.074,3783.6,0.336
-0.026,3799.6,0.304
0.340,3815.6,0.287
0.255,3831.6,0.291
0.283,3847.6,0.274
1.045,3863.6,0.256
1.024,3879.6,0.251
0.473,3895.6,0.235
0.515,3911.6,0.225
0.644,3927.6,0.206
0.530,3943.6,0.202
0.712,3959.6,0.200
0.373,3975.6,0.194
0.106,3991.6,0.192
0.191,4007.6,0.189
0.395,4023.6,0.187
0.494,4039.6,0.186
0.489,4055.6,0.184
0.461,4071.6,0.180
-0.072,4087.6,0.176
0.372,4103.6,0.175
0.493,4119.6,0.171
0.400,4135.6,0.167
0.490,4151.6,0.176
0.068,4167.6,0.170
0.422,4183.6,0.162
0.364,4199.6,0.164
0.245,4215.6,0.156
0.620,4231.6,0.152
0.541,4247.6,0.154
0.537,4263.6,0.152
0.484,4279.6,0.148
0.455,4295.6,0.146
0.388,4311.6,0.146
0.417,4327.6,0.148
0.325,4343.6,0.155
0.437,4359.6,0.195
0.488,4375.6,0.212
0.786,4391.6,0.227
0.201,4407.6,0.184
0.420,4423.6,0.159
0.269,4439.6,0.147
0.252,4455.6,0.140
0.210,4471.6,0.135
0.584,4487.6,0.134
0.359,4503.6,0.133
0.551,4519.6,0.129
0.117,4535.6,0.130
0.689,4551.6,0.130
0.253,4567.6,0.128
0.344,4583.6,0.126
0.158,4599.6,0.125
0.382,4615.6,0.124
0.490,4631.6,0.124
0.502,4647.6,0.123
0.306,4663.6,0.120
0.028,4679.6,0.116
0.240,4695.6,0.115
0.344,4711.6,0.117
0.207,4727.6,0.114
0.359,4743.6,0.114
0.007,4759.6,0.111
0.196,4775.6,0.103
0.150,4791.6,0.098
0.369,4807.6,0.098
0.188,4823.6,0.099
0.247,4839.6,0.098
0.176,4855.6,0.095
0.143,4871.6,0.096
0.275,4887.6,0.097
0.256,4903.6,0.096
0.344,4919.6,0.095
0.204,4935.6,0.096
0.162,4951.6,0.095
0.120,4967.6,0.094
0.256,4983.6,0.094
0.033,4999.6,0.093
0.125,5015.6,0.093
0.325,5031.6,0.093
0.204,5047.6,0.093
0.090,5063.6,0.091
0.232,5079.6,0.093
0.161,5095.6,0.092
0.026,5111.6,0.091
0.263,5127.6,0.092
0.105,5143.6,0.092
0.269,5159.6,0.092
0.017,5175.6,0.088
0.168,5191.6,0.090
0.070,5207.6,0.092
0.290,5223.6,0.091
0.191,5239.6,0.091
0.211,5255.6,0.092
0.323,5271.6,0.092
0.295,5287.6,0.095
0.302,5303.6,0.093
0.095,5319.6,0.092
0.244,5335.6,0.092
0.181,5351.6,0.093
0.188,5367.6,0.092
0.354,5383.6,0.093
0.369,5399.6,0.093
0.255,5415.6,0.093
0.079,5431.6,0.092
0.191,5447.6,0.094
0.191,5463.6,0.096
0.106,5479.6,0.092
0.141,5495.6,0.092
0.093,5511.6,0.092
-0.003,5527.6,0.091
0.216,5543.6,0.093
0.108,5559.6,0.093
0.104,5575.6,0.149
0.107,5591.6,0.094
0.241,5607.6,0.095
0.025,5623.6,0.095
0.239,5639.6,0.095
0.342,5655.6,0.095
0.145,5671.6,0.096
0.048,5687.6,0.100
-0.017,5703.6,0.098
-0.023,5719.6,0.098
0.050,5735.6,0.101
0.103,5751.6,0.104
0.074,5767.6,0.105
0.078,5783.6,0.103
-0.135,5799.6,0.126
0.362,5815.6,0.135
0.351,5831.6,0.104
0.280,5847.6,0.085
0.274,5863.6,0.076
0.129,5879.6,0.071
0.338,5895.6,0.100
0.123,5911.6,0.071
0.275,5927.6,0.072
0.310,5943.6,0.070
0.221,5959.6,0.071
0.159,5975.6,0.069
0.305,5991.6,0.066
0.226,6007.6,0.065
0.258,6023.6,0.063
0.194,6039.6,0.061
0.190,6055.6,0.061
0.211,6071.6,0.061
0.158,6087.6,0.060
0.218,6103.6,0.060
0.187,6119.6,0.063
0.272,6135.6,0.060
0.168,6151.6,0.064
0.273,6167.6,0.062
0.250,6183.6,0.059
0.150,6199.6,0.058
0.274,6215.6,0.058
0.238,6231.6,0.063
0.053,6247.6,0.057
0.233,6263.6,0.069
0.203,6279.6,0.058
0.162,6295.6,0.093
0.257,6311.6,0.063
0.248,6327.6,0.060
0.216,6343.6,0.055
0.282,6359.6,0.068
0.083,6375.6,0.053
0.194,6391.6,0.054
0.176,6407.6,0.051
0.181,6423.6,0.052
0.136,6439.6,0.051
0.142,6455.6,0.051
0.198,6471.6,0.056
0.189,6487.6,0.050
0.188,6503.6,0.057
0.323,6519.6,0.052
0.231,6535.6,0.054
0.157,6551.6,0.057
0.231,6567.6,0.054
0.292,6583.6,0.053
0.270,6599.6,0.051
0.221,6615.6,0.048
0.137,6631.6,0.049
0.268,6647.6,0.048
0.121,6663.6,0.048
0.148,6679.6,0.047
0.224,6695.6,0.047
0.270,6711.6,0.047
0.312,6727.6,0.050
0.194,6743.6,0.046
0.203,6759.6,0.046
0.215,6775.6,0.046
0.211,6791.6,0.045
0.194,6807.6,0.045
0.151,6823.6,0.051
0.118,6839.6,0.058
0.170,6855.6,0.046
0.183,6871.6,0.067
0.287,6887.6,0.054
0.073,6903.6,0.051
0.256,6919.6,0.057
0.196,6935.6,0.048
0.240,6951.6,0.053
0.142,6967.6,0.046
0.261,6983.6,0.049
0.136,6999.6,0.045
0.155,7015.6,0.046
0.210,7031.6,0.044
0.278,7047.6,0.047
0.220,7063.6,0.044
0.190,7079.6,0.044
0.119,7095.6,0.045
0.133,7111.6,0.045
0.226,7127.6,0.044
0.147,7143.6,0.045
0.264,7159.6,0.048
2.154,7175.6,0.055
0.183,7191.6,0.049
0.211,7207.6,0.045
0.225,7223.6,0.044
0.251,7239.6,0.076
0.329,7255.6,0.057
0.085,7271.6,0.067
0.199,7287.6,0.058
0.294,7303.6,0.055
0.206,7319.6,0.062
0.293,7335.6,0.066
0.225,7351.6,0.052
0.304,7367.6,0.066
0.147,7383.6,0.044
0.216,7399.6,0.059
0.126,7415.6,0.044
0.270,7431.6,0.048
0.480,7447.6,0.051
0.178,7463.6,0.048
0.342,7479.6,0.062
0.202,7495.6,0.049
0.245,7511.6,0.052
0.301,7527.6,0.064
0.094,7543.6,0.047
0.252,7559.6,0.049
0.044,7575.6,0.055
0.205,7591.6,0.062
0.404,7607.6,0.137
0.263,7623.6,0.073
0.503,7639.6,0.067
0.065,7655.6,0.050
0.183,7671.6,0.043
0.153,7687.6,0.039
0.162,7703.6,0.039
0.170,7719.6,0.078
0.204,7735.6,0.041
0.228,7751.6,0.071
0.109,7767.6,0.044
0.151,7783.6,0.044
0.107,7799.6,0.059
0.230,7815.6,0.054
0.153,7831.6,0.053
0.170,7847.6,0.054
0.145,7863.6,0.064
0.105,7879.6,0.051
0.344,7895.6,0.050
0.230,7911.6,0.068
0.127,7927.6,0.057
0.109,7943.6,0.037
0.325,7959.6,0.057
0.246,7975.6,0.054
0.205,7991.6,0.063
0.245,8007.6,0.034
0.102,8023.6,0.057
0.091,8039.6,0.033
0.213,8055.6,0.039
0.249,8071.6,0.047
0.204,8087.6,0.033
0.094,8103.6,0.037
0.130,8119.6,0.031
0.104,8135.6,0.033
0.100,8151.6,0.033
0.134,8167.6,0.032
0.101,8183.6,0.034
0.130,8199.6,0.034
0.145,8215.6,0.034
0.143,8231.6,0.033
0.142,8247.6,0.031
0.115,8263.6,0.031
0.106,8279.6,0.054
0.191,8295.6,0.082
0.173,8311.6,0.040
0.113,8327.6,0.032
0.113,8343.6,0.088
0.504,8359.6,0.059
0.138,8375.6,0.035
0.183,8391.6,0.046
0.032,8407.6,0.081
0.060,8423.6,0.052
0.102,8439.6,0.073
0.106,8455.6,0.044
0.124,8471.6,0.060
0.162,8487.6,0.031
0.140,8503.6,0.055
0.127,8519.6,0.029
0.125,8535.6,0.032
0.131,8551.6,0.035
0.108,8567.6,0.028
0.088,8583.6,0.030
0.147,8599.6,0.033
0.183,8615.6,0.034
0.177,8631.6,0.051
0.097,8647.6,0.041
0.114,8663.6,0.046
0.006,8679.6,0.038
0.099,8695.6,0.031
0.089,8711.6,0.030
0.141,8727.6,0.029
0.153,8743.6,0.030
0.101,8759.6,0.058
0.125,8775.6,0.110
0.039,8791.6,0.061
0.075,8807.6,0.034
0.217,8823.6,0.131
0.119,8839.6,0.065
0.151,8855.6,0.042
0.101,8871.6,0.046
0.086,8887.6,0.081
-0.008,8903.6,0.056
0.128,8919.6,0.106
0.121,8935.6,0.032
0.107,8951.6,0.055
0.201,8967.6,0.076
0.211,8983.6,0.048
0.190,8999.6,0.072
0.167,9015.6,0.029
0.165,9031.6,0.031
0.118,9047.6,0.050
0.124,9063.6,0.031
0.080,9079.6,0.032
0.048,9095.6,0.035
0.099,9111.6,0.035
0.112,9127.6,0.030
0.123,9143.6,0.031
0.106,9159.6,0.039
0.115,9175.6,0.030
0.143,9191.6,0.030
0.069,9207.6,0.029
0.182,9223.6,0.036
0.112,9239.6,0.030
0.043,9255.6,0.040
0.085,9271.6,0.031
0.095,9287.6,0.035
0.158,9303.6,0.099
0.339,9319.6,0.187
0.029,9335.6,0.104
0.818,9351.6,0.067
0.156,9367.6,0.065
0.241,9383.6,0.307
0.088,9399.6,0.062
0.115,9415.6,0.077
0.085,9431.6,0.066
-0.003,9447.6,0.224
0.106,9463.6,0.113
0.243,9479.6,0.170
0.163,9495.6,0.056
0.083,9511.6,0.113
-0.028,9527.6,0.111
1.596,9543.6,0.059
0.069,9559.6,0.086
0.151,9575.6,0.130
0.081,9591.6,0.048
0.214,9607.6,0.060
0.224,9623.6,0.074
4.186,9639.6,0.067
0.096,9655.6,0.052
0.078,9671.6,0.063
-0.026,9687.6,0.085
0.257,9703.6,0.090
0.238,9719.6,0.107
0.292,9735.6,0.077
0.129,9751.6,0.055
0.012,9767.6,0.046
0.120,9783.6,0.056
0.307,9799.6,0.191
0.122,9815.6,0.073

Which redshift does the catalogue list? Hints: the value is 0.924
